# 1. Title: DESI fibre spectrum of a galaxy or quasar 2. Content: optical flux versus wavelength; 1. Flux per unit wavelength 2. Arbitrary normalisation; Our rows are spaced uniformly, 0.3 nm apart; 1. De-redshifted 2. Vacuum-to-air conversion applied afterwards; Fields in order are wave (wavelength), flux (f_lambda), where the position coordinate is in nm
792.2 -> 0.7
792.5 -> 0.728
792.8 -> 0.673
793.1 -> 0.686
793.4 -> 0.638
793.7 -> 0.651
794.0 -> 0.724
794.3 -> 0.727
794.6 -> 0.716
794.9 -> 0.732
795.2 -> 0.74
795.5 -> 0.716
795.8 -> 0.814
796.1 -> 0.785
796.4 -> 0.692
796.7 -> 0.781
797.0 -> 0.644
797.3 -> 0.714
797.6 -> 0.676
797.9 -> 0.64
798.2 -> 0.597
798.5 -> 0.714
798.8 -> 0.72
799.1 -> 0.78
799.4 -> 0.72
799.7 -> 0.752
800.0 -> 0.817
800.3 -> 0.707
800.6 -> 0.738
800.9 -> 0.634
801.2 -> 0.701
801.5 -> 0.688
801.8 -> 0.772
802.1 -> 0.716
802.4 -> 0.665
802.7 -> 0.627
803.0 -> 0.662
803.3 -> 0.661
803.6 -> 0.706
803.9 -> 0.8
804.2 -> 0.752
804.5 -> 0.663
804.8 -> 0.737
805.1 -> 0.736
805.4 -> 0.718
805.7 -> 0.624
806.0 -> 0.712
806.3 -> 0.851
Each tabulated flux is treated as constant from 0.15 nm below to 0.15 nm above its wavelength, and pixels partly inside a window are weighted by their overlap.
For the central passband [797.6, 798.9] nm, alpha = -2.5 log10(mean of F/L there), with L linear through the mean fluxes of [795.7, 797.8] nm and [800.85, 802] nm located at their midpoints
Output 0.08 mag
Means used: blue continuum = 0.725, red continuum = 0.705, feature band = 0.667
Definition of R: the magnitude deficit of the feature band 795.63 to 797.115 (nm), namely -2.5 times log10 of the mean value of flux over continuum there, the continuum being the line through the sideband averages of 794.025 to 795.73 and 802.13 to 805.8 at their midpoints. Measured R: -0.03 mag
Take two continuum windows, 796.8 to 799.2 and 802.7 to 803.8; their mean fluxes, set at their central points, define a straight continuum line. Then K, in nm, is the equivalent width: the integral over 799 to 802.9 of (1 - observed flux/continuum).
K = -0.202 nm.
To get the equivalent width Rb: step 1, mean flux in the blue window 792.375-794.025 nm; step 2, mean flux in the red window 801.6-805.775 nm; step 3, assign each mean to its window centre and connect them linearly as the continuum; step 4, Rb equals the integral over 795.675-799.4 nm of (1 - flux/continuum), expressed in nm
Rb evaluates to -0.12 nm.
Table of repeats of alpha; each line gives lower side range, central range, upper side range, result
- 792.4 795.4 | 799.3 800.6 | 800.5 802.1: -0.06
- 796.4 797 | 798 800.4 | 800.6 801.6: -0.04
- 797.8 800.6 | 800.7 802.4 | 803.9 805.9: 0.02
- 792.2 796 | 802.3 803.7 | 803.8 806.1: 0.08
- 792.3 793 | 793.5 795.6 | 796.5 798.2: -0.03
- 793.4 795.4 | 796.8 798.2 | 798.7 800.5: 0.11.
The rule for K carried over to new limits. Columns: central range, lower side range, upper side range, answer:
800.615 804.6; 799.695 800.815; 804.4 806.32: 0.18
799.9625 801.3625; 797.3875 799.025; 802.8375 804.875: -0.04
